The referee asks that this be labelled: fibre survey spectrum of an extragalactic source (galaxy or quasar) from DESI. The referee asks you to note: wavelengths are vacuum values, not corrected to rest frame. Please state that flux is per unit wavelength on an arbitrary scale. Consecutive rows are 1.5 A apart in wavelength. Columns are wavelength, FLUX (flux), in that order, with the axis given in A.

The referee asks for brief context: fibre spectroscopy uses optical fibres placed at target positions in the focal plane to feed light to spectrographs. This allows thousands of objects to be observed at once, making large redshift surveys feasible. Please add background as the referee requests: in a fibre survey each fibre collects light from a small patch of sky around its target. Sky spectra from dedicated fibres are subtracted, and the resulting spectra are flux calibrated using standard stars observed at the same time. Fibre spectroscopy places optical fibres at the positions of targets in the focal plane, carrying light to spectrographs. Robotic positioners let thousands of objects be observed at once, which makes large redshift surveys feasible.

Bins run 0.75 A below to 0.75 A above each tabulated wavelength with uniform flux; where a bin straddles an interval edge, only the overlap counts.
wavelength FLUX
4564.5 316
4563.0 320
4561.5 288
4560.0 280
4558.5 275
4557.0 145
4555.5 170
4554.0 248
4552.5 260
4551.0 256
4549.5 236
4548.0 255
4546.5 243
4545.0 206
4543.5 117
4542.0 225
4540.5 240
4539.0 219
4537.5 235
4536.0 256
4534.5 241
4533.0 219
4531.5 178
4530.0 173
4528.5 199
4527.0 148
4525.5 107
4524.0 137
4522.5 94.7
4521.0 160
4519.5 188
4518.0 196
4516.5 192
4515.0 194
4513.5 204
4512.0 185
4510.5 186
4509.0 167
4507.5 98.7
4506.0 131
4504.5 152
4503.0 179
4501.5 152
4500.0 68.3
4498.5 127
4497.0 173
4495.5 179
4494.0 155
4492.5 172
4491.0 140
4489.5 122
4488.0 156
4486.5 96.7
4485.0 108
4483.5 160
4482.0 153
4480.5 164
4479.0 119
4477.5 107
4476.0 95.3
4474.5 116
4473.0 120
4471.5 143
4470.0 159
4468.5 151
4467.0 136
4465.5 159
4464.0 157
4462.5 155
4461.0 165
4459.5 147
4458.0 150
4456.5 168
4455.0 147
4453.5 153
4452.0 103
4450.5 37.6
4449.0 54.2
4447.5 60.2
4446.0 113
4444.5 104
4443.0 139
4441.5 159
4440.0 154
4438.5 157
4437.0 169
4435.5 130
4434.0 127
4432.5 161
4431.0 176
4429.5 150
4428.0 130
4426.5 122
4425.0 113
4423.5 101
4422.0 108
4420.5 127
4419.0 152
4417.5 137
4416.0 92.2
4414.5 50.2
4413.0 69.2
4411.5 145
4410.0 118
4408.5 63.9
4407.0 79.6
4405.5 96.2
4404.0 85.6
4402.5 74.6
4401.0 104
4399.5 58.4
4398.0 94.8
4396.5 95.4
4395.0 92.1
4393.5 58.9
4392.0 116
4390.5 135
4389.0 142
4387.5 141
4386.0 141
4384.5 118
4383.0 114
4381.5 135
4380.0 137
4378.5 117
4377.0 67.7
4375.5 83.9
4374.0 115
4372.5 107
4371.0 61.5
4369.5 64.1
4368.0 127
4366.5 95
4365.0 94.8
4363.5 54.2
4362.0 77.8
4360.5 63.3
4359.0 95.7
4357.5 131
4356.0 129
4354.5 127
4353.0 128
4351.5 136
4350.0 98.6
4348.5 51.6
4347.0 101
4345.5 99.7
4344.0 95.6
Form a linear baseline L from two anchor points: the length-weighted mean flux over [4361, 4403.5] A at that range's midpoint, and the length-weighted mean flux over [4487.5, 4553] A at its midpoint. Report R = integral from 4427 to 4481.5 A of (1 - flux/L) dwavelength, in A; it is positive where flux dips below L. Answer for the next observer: 2.6 A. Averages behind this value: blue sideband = 100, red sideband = 180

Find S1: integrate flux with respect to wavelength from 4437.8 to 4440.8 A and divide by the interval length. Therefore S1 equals 156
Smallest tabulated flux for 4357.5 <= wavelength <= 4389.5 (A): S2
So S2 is 54.2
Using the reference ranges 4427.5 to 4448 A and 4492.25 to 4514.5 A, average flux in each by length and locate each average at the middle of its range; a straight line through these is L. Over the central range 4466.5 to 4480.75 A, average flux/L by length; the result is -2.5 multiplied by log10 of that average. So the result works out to 0.141 mag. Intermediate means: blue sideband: 139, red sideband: 155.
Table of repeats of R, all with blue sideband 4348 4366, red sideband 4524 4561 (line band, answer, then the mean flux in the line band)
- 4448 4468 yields 3.6 A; 133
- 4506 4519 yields 1.3 A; 175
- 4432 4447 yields 1.0 A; 140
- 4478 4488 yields 2.4 A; 134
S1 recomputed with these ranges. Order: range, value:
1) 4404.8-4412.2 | 100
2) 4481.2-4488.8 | 135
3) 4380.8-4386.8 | 127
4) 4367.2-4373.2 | 89.8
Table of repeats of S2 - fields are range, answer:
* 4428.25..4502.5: 37.6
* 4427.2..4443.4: 127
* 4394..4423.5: 50.2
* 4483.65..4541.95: 68.3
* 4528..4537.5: 173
